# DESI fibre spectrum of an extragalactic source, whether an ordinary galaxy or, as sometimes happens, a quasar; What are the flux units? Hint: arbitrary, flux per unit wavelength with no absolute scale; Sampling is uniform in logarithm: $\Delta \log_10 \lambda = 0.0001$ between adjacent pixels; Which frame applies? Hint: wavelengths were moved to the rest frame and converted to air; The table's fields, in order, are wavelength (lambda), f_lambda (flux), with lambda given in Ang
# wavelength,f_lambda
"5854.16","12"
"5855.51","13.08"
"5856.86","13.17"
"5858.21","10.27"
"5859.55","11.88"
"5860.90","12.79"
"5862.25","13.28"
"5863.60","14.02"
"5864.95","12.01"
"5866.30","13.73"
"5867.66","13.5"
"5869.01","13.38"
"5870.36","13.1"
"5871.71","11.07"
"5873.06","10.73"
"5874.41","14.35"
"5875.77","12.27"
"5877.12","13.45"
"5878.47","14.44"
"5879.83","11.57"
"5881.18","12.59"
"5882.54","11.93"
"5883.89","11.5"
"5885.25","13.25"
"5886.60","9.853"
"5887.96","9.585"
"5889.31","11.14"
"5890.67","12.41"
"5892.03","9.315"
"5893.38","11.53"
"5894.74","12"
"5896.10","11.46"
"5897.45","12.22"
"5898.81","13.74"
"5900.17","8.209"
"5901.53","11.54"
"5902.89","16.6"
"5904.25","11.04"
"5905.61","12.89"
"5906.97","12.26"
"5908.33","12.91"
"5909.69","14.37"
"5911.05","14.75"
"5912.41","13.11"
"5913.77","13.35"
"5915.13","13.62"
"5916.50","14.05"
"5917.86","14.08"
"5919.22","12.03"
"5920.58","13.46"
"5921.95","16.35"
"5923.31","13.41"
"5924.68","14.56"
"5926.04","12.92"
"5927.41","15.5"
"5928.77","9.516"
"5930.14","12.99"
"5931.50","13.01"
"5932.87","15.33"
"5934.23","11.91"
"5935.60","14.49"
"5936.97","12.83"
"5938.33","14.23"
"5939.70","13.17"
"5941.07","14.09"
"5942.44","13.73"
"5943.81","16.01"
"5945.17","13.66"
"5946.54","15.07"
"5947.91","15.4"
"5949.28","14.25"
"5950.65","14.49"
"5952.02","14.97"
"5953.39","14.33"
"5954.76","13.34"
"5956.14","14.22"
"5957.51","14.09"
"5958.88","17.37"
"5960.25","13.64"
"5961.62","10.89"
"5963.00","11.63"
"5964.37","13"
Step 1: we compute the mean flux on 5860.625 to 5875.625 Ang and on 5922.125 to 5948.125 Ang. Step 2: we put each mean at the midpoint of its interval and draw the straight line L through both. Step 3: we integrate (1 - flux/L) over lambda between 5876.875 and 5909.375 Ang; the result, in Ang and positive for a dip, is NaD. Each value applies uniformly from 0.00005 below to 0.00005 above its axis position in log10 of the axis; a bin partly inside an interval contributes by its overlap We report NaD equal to 3.1 Ang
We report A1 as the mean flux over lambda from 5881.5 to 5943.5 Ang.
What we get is 12.8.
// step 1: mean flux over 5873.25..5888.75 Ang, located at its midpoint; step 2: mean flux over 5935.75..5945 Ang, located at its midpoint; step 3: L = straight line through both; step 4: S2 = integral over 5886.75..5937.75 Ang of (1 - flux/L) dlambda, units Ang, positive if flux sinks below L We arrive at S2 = 1.5 Ang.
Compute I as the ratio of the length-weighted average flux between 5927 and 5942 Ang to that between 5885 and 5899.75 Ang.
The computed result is 1.17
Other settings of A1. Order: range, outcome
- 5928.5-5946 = 13.6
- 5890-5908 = 12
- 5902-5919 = 13.5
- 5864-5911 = 12.3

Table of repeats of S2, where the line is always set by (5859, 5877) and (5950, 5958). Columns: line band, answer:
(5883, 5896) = 1.93 Ang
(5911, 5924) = -0.14 Ang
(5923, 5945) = 0.46 Ang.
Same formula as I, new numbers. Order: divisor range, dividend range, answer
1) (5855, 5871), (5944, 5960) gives 1.14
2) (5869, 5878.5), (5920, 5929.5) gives 1.07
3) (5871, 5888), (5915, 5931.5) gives 1.11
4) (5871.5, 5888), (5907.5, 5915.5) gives 1.12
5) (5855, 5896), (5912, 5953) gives 1.13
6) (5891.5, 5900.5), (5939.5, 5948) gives 1.27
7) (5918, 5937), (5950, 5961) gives 1.08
